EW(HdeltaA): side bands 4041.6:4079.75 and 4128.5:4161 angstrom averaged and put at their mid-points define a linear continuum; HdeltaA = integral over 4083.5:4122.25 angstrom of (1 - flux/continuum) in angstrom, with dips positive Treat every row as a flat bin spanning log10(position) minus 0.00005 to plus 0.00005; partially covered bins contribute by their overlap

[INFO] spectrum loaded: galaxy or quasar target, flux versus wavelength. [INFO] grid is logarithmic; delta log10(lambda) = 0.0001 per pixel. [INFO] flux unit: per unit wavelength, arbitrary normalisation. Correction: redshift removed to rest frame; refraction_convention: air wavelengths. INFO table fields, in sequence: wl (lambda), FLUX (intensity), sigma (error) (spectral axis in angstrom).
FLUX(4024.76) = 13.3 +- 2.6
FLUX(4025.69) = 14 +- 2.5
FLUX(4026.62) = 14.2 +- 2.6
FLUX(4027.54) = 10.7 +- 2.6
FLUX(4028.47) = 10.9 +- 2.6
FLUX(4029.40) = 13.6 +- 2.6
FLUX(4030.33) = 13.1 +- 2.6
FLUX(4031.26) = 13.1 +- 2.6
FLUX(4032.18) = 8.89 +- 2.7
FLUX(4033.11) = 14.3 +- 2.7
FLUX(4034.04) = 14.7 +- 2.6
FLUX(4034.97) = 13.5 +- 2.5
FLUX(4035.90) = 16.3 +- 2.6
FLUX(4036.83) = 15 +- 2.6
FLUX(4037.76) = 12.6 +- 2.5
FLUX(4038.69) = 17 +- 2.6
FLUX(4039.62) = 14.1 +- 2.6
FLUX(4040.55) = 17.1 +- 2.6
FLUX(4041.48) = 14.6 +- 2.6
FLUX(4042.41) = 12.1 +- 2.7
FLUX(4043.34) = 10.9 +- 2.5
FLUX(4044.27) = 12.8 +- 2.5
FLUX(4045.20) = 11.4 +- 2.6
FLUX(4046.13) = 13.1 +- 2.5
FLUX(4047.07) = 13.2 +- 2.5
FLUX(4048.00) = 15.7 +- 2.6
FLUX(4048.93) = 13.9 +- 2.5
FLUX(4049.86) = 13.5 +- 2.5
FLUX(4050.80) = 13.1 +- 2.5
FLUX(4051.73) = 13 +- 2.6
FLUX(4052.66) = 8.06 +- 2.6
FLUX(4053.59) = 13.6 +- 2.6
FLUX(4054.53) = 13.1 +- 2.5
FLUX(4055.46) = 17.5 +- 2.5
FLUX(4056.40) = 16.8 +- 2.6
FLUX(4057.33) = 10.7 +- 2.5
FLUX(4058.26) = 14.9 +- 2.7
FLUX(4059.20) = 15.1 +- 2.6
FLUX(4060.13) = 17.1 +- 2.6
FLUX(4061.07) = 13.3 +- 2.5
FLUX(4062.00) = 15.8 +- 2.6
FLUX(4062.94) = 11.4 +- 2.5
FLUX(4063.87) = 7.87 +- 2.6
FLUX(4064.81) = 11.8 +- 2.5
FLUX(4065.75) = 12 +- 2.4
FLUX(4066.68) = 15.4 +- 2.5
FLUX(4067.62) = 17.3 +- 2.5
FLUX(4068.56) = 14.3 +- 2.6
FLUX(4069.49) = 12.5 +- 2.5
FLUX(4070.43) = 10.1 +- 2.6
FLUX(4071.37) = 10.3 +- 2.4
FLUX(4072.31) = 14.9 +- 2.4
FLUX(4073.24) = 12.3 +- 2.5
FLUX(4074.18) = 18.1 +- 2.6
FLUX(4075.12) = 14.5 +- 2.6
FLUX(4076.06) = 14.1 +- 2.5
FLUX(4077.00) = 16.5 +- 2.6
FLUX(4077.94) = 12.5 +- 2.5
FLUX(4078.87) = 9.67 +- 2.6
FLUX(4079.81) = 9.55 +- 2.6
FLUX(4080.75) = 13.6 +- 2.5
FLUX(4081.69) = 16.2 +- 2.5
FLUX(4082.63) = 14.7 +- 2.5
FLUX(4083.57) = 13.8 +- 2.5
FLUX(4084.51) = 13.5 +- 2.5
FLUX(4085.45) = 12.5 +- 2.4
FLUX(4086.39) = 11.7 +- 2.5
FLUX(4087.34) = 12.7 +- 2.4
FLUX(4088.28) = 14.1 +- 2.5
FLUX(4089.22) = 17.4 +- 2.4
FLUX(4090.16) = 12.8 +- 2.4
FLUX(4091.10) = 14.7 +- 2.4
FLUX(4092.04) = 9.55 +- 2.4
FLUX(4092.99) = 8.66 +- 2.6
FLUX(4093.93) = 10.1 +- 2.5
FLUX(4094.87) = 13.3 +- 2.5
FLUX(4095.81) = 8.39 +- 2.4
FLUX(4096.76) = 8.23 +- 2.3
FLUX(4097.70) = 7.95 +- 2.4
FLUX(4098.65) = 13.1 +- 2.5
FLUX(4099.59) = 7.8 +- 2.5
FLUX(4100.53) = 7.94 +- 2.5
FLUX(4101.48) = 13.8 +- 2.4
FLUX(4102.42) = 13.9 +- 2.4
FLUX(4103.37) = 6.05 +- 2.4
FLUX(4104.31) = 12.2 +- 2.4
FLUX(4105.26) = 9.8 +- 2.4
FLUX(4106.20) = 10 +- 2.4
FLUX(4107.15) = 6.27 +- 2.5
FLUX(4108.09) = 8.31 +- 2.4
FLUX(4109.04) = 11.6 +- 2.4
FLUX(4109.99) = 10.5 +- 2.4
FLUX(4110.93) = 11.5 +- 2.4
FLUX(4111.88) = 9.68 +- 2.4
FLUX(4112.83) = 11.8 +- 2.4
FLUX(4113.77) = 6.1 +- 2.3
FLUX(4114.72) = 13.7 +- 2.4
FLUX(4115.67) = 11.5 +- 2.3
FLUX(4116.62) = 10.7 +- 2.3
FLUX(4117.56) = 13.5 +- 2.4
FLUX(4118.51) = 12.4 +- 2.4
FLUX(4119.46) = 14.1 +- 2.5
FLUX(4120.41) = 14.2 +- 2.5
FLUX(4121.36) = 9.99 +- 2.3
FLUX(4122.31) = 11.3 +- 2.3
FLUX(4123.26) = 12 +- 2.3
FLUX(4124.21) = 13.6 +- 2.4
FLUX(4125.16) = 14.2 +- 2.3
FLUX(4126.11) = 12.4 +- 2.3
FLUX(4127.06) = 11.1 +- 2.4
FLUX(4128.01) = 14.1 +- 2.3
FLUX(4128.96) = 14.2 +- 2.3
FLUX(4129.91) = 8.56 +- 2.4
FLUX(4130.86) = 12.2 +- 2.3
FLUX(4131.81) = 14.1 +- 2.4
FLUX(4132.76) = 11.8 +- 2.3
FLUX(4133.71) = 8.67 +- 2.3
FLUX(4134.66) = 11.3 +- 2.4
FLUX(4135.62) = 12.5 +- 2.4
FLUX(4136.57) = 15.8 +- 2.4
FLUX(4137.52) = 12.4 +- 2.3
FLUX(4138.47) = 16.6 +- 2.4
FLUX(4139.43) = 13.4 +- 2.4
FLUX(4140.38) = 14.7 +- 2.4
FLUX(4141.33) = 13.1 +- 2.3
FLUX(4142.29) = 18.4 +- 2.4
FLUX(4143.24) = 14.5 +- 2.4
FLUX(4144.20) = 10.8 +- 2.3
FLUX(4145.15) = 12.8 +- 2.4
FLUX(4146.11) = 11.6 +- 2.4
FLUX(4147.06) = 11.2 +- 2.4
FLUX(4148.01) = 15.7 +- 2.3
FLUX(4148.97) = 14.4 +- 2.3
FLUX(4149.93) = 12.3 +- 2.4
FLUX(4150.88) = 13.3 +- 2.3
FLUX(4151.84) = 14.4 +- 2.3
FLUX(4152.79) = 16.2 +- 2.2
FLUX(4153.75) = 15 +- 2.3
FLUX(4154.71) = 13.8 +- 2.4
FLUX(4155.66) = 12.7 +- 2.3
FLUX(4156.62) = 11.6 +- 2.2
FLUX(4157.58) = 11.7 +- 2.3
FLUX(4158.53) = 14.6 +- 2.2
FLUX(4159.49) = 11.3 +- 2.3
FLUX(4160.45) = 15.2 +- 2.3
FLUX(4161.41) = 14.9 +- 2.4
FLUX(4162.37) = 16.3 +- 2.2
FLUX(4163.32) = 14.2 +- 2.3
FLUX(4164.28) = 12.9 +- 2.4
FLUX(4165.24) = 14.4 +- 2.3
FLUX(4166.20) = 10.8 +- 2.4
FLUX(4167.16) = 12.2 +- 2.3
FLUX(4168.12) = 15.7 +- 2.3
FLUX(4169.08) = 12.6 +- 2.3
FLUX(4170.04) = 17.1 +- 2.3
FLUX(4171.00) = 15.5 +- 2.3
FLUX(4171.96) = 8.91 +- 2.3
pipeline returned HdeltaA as 6.1 angstrom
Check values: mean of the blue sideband 13.3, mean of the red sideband 13.3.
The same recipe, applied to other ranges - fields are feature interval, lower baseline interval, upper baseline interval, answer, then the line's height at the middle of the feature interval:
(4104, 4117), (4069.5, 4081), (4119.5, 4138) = 2.4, 12.6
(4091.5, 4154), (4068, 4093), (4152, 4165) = 7.9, 13.6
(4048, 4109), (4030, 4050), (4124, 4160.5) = 4.7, 13.5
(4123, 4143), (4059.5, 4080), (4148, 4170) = 0.7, 13.6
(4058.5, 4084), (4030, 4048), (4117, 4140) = -0.4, 13.3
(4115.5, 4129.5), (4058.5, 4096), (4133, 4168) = 0.8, 13.4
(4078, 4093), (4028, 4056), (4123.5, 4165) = 0.5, 13.4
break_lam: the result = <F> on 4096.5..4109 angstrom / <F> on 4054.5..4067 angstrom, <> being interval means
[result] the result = 0.71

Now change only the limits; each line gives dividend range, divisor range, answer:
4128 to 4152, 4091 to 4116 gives 1.29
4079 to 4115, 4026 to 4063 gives 0.82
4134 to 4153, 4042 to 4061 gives 1.02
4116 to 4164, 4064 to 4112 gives 1.10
